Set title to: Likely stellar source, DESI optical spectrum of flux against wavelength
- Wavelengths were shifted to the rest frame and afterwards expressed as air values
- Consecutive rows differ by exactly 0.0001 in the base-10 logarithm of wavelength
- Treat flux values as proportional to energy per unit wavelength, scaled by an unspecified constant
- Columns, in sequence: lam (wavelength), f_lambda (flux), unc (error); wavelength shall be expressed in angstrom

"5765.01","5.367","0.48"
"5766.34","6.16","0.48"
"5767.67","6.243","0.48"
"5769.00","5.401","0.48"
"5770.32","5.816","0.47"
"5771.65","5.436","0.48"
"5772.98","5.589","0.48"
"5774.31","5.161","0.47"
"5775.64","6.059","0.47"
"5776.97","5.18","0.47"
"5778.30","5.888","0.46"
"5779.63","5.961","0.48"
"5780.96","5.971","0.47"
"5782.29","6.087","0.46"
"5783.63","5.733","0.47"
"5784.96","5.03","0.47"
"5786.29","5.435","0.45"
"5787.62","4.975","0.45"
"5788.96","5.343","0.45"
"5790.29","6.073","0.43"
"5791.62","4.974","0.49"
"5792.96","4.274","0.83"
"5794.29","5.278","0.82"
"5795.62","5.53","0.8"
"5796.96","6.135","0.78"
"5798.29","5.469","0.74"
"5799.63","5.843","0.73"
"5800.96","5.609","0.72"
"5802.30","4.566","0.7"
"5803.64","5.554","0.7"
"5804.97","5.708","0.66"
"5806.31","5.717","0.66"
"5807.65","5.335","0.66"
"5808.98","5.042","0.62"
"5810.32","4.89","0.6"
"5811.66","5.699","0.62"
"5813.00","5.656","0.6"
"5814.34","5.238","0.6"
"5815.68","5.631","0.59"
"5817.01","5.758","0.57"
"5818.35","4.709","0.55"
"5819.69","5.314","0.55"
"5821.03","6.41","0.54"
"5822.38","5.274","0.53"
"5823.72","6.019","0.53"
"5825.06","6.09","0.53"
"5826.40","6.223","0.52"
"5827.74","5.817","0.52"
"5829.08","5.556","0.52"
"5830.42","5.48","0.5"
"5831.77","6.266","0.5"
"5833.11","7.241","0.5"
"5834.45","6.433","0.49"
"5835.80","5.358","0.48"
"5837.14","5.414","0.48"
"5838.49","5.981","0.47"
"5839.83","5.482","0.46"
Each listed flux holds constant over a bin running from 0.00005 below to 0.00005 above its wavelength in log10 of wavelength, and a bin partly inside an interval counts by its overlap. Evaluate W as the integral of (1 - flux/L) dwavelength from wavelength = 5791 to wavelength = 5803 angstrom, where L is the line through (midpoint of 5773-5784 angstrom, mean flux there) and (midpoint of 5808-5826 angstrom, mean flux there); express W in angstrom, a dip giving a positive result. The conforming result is 0.7 angstrom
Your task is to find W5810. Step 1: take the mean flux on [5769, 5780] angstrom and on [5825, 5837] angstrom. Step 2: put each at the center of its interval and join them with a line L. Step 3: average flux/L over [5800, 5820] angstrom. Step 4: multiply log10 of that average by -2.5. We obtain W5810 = 0.097 mag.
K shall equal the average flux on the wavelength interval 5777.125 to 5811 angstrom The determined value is 5.45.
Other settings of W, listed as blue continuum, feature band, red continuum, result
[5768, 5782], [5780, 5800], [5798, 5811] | 0.1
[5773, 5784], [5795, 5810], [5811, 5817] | 0.4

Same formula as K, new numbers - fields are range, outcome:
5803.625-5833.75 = 5.68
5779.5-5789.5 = 5.54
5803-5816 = 5.44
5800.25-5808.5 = 5.41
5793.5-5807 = 5.53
